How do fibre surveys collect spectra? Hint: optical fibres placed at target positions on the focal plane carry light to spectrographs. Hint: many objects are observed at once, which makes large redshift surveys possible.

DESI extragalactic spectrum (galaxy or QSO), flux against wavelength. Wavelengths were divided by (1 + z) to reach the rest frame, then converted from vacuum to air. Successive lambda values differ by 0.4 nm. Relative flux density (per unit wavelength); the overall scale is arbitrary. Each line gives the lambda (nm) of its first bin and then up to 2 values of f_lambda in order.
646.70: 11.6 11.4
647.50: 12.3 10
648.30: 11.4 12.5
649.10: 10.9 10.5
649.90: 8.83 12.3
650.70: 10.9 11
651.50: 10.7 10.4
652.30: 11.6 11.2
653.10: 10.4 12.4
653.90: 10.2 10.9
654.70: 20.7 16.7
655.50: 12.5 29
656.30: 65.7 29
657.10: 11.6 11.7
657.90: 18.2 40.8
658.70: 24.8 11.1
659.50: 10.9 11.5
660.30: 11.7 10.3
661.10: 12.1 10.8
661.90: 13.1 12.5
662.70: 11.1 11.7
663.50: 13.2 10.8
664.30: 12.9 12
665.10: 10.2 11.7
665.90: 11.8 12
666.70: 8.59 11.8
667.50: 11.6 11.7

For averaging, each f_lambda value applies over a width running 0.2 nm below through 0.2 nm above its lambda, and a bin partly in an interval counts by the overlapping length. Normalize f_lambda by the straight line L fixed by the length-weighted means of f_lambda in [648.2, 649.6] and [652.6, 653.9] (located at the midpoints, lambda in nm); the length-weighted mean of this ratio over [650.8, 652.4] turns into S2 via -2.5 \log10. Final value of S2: 0.04 mag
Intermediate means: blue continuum 11.4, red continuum 11.2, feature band 10.9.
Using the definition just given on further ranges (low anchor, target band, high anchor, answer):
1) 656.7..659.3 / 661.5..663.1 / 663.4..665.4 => 0.21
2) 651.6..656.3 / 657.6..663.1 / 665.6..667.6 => -0.09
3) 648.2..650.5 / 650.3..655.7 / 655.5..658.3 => 0.46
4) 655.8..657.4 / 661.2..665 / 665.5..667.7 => 0.47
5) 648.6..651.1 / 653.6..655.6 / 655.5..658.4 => 0.49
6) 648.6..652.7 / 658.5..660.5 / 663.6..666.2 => -0.23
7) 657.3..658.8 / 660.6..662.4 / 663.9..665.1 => 0.41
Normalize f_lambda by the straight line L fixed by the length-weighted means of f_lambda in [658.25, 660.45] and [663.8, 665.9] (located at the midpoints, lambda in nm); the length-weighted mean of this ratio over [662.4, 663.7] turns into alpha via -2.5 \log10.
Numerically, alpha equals 0.11 mag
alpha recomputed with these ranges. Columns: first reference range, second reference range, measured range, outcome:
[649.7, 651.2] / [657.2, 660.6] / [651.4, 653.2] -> 0.12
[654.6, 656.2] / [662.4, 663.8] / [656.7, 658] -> 0.25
